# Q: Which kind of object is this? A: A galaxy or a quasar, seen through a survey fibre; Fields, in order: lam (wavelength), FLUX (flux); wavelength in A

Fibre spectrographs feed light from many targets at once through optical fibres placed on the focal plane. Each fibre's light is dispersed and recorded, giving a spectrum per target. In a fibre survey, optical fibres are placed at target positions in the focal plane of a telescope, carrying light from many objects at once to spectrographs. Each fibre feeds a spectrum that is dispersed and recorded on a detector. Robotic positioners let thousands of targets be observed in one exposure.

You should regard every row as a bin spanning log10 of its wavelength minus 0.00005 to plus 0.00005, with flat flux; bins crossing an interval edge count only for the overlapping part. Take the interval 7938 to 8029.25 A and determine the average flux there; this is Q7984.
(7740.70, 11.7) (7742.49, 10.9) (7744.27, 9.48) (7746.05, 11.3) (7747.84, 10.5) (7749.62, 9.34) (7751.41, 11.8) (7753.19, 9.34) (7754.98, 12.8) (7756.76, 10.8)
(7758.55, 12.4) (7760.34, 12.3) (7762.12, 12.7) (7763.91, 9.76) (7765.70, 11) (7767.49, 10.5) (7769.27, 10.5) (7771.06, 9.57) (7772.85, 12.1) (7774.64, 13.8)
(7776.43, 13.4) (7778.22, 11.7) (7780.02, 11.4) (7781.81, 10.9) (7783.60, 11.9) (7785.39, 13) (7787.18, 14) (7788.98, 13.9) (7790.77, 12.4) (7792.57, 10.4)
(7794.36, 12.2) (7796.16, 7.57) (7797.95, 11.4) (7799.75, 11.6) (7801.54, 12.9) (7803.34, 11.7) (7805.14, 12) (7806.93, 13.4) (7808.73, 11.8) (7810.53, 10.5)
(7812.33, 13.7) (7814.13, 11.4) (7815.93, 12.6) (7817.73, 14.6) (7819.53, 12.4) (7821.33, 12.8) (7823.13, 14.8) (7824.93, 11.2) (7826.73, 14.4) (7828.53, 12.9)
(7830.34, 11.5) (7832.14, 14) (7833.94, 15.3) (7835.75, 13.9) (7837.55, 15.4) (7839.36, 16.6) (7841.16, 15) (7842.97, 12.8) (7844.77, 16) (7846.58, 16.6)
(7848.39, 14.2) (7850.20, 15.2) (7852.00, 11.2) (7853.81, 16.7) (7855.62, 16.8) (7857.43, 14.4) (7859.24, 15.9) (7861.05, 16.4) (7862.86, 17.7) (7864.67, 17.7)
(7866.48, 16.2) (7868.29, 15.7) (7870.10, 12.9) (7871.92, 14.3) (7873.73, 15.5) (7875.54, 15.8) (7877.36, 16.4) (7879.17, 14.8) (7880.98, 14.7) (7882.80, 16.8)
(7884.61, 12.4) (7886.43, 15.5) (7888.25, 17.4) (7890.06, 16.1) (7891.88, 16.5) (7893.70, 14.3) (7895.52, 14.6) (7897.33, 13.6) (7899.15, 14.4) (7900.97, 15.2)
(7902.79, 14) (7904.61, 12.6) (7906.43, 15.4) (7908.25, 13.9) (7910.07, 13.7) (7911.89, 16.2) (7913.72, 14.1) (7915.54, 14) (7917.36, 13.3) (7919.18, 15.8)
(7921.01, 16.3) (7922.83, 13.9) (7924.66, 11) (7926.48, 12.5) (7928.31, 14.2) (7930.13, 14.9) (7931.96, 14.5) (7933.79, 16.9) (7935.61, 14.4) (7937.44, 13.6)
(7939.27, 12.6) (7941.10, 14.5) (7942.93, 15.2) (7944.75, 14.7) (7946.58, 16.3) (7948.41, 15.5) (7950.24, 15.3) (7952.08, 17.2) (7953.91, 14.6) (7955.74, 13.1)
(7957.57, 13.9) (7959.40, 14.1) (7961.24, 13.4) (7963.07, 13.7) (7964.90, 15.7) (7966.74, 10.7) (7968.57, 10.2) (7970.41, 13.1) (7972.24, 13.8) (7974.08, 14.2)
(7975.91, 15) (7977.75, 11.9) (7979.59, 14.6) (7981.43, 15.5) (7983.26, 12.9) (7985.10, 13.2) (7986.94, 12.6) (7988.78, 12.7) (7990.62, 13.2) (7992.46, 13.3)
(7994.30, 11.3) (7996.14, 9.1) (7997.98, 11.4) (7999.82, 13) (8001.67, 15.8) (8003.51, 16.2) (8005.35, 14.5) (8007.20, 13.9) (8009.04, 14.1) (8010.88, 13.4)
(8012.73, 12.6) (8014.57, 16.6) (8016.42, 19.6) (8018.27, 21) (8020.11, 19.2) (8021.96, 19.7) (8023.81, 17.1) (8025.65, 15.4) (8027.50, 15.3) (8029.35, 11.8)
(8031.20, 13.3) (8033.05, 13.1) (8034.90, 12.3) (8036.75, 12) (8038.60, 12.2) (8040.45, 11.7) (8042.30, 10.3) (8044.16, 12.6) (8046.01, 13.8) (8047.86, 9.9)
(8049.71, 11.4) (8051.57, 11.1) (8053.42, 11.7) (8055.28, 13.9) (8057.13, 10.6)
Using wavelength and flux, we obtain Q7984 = 14.4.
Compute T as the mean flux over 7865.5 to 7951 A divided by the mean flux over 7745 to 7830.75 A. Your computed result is 1.24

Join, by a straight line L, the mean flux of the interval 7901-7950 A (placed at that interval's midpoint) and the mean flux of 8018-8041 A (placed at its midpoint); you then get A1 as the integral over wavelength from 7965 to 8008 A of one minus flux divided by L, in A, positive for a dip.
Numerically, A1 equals 4.3 A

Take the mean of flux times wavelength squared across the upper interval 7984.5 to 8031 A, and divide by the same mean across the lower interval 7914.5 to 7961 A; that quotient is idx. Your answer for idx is 1.0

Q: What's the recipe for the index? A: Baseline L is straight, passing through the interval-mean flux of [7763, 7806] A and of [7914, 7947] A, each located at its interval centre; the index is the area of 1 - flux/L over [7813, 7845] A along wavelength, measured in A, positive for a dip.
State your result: -3.2 A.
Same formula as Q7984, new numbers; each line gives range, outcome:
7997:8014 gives 13.9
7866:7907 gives 15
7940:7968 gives 14.5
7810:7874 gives 14.4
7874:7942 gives 14.6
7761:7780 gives 11.5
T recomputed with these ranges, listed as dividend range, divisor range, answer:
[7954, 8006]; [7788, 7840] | 1.05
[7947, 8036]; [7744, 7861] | 1.12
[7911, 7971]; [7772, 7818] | 1.17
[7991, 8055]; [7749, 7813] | 1.18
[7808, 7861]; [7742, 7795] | 1.21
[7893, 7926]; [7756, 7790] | 1.20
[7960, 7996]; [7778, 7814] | 1.10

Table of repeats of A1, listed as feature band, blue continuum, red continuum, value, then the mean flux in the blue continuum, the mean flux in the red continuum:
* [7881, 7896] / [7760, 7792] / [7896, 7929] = -1.9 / 11.9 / 14.1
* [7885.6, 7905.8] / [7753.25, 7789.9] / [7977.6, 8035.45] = -2.6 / 11.9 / 14.4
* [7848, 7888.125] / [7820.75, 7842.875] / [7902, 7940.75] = -3.8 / 14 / 14.2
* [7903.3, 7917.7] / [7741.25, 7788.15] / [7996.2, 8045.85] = -1.1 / 11.4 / 14.4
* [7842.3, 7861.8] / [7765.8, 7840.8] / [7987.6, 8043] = -3.4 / 12.5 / 14.2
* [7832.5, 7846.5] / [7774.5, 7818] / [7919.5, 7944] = -2.5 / 12.1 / 14.2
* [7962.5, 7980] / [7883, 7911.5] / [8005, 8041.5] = 1.9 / 14.7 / 14.9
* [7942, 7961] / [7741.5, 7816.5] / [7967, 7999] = -3.5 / 11.6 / 12.8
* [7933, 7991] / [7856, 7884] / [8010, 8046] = 4.2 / 15.7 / 14.7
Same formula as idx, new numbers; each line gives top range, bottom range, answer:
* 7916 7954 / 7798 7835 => 1.18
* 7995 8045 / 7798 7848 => 1.13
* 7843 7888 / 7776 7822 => 1.29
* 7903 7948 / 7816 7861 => 1.02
